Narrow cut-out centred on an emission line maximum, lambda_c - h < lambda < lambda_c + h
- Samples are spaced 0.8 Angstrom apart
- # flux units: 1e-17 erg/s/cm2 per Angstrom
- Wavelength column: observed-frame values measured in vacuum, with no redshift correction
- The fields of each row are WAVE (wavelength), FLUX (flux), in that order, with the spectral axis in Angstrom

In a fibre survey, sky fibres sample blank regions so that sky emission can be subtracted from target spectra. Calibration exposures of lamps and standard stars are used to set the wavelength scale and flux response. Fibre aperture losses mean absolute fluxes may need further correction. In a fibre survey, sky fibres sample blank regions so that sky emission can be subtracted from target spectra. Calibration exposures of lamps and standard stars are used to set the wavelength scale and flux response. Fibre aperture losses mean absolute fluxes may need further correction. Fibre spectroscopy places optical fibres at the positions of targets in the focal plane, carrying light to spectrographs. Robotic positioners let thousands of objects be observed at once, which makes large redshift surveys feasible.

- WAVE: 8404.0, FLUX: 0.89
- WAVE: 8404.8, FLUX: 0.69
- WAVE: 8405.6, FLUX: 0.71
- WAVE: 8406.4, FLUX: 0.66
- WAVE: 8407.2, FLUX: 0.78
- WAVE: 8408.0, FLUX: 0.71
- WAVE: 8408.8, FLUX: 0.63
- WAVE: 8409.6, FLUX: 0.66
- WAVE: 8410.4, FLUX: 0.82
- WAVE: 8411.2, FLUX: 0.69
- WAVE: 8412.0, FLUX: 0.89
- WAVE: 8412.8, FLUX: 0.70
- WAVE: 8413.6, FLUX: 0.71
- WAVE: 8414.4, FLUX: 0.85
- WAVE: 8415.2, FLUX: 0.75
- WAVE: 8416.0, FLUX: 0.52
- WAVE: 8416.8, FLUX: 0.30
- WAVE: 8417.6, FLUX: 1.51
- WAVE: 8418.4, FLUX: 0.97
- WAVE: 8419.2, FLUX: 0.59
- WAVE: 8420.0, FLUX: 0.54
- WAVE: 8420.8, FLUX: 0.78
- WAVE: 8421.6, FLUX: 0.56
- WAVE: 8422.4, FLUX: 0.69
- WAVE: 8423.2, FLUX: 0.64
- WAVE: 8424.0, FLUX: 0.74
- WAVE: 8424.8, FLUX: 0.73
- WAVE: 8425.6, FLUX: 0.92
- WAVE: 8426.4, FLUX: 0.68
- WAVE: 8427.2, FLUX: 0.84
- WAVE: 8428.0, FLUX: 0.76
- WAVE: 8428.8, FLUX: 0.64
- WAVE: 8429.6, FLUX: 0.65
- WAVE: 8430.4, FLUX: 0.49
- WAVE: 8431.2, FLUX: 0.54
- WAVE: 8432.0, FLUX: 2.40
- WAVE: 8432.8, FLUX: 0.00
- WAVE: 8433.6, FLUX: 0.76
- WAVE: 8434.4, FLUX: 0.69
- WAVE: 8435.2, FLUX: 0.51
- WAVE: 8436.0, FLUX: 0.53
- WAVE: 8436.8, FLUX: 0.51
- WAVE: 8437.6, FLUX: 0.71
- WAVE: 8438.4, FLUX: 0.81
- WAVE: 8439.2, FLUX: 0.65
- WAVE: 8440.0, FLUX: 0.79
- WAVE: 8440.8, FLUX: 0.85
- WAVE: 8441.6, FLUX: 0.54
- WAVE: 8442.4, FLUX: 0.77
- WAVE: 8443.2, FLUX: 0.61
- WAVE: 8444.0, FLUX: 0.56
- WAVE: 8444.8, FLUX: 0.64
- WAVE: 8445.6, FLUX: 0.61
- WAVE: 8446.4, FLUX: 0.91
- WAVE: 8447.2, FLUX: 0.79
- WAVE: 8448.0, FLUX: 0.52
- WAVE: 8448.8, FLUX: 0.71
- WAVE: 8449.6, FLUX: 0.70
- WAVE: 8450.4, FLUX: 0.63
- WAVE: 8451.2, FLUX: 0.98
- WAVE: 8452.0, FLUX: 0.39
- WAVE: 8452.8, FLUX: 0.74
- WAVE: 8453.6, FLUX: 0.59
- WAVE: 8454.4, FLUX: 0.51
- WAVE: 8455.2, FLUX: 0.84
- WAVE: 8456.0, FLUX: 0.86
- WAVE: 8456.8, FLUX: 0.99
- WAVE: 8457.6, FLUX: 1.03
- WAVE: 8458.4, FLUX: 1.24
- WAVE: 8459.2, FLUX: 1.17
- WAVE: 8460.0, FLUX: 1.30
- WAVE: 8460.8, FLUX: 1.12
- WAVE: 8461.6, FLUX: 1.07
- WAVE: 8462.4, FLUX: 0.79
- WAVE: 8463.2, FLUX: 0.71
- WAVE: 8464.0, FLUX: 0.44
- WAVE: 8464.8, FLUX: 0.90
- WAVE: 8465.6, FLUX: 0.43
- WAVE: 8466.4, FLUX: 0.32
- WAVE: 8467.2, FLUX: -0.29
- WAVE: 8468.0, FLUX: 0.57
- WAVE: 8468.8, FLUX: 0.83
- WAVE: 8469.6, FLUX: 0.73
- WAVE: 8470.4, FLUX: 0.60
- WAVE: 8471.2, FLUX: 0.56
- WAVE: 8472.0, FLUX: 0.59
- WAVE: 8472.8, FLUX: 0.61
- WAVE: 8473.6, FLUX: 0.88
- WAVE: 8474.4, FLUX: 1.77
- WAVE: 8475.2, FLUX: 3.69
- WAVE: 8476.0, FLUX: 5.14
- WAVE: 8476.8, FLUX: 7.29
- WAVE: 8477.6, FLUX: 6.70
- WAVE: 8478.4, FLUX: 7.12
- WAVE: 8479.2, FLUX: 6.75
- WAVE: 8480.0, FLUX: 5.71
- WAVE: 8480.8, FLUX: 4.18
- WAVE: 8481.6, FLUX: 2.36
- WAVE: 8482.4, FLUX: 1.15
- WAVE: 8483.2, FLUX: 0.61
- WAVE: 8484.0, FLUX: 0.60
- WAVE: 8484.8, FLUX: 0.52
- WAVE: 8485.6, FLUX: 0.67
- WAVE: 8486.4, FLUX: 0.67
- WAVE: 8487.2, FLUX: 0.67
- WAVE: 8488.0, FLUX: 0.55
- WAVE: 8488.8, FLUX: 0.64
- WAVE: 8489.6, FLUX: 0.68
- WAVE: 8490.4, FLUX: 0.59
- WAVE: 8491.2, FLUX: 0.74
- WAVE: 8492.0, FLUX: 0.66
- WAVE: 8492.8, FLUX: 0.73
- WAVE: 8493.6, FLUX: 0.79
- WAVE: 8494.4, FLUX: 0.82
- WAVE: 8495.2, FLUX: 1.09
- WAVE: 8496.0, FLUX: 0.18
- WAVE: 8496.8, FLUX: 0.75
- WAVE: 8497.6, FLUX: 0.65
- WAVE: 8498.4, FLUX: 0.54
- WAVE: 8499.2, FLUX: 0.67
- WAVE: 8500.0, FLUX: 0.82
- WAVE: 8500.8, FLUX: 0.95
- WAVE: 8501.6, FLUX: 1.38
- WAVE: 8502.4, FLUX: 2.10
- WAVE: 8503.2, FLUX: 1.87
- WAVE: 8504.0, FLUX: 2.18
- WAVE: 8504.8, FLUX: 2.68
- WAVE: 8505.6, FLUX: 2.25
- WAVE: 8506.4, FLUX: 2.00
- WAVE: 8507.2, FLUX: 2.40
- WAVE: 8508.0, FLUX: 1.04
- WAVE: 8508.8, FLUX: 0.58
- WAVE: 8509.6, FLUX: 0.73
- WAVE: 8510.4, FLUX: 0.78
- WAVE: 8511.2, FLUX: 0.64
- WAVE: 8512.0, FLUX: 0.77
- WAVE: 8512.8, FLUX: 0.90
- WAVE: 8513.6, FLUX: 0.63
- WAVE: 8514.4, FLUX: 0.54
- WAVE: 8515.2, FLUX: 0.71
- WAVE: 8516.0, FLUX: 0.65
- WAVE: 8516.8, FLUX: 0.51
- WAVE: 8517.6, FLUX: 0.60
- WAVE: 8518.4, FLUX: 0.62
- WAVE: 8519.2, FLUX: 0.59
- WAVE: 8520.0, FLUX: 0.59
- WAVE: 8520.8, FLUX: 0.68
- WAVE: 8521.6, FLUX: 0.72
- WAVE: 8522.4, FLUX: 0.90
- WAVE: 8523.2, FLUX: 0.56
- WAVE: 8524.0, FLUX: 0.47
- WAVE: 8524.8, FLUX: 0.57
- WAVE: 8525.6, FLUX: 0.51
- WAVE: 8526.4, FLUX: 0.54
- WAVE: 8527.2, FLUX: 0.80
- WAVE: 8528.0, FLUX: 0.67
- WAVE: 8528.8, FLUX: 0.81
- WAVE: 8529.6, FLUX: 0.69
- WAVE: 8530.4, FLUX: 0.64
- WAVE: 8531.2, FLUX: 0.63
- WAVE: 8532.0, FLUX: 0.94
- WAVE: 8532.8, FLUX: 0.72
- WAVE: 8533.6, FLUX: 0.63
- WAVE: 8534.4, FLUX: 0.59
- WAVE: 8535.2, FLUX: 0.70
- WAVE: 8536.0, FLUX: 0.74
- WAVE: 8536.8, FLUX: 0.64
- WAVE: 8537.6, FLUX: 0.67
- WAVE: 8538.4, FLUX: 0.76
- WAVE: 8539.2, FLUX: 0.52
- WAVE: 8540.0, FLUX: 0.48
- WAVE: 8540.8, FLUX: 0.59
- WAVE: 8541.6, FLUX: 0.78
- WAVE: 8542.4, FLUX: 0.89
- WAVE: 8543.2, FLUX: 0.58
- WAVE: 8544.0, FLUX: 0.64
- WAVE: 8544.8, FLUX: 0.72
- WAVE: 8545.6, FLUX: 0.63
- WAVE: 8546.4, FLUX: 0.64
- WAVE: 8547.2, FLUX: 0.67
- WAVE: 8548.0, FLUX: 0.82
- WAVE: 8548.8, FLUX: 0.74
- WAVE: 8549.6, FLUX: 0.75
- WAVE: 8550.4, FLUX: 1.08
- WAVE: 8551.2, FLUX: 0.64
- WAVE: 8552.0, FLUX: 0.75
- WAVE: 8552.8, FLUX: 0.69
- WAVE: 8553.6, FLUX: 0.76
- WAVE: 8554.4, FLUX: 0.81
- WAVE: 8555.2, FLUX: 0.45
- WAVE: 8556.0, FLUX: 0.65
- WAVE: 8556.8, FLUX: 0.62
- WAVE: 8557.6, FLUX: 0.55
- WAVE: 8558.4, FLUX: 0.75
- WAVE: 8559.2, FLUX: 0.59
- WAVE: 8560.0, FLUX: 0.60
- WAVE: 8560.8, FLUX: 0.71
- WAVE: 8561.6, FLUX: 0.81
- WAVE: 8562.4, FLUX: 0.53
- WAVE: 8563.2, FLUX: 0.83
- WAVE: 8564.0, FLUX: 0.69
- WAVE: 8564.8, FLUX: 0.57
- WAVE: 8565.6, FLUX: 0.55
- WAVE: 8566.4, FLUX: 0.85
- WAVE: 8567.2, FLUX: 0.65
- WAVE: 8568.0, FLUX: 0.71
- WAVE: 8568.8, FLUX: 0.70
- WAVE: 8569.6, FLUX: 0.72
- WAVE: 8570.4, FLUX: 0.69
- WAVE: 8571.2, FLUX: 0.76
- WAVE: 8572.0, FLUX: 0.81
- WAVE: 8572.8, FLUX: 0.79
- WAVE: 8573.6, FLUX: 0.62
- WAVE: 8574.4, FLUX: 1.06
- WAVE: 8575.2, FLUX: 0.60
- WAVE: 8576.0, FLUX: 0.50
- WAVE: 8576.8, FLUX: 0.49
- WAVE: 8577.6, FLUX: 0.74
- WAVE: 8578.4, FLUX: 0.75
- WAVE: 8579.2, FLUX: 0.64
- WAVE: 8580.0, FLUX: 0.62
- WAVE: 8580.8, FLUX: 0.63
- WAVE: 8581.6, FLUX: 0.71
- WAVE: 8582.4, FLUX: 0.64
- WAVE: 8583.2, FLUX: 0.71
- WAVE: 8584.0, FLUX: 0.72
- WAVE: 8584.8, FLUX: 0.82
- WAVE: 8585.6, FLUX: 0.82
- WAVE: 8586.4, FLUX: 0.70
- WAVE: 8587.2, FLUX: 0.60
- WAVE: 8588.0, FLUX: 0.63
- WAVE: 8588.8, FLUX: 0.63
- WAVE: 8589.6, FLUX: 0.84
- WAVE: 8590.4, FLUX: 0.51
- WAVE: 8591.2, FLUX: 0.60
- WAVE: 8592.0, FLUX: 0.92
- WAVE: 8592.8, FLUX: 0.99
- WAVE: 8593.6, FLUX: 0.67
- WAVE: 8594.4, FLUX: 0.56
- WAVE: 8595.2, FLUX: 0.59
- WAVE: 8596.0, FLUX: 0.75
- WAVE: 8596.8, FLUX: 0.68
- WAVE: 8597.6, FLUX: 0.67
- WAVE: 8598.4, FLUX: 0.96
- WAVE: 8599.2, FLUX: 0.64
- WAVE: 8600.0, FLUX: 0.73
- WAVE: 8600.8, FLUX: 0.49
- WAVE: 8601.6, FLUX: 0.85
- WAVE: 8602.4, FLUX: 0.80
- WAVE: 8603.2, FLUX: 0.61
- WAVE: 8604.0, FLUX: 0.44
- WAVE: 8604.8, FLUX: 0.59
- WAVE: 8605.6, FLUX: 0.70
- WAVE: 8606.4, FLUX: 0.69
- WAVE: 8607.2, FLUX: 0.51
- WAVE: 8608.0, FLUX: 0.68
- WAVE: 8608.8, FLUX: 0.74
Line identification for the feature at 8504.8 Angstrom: [N II]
